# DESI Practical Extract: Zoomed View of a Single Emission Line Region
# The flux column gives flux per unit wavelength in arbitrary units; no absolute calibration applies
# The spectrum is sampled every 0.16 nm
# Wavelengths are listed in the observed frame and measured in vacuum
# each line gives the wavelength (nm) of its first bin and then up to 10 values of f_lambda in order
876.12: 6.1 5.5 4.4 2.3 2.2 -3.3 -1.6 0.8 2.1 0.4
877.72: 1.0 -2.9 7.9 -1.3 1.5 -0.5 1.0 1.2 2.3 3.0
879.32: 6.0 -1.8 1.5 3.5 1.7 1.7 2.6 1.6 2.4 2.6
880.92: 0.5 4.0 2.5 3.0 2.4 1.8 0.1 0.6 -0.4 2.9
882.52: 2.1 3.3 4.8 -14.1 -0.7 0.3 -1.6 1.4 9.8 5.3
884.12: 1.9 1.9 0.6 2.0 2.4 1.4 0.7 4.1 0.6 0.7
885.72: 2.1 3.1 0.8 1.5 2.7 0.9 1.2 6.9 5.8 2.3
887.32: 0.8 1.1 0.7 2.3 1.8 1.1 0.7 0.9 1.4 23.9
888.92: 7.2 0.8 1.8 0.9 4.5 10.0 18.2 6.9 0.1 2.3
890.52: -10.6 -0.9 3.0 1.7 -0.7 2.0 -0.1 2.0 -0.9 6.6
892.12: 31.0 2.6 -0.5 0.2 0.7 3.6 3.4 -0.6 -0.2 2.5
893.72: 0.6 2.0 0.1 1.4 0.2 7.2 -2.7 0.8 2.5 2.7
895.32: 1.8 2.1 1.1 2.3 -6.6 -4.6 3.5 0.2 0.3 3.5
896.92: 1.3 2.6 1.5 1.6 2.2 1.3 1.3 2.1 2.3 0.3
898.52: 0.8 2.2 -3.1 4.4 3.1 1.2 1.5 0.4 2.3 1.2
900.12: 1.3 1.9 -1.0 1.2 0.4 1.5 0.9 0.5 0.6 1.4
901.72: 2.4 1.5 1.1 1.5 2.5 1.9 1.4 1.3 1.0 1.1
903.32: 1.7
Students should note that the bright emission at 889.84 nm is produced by Hbeta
